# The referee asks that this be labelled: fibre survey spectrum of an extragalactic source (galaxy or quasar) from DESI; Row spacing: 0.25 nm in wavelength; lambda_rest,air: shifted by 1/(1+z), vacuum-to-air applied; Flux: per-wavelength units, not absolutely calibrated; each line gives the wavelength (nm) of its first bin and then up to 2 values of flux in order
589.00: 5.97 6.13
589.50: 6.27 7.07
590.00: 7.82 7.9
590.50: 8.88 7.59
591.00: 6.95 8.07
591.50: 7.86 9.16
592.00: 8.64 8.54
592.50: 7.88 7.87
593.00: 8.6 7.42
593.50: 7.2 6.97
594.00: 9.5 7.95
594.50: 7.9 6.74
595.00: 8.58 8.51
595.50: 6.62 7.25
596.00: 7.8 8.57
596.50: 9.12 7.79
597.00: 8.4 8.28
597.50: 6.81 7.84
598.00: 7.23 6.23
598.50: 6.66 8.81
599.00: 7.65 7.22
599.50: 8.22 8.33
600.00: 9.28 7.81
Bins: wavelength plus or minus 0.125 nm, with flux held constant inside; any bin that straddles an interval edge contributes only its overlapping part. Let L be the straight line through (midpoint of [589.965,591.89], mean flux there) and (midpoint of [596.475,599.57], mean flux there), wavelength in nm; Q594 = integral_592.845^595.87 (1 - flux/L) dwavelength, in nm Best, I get 0.03 nm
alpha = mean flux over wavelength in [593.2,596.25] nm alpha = 7.75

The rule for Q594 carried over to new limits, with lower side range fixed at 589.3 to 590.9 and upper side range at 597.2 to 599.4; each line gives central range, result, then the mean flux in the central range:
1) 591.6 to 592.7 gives -0.15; 8.49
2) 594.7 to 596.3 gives -0.06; 7.73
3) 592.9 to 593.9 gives -0.01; 7.57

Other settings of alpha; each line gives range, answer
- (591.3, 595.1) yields 8.05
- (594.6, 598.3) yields 7.75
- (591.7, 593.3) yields 8.3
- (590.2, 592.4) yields 8.18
